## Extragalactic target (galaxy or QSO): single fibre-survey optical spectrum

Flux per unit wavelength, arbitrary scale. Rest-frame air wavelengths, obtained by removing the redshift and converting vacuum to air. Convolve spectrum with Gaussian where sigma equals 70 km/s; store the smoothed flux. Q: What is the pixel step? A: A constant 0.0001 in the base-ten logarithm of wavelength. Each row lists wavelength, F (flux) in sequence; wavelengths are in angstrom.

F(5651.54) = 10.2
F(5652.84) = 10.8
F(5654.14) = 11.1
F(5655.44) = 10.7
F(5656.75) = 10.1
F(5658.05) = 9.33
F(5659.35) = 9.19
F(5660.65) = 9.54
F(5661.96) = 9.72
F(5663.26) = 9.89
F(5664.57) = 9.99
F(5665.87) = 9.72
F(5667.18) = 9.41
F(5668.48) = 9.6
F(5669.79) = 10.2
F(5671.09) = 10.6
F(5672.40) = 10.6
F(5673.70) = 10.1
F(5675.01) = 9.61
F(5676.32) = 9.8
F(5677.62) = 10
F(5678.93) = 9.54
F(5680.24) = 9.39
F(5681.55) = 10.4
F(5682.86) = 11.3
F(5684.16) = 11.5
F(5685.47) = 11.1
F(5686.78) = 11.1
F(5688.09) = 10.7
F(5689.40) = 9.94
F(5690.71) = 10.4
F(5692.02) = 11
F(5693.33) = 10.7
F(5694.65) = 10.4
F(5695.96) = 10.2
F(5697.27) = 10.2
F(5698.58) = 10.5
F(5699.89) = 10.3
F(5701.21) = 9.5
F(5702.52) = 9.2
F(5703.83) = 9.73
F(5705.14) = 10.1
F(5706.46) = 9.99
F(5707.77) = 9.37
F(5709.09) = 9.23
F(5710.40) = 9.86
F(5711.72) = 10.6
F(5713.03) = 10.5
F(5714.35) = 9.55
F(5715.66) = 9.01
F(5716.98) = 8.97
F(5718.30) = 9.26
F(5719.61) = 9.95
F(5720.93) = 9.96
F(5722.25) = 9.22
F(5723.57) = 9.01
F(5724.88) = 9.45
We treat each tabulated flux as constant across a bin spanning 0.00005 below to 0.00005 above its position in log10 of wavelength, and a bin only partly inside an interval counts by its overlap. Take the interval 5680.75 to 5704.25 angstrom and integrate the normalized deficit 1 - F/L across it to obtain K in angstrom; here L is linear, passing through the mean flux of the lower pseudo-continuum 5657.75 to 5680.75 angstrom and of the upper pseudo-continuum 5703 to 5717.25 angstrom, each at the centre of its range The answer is -1.7 angstrom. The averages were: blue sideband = 9.8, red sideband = 9.73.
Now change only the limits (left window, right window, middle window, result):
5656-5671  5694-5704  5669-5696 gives -1.4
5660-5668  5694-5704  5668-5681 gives -0.2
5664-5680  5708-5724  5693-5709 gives -0.4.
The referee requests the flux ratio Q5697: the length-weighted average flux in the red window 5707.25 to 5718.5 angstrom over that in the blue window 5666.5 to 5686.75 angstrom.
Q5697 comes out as 0.9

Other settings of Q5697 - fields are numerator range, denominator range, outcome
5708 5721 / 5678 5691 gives 0.92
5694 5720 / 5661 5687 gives 0.97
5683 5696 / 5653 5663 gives 1.08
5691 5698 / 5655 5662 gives 1.08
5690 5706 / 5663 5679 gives 1.02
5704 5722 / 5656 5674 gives 0.98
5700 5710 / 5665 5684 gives 0.96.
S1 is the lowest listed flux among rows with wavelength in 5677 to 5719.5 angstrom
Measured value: 8.97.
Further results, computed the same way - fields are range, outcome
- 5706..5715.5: 9.23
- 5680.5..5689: 10.4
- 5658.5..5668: 9.19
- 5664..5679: 9.41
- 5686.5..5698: 9.94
